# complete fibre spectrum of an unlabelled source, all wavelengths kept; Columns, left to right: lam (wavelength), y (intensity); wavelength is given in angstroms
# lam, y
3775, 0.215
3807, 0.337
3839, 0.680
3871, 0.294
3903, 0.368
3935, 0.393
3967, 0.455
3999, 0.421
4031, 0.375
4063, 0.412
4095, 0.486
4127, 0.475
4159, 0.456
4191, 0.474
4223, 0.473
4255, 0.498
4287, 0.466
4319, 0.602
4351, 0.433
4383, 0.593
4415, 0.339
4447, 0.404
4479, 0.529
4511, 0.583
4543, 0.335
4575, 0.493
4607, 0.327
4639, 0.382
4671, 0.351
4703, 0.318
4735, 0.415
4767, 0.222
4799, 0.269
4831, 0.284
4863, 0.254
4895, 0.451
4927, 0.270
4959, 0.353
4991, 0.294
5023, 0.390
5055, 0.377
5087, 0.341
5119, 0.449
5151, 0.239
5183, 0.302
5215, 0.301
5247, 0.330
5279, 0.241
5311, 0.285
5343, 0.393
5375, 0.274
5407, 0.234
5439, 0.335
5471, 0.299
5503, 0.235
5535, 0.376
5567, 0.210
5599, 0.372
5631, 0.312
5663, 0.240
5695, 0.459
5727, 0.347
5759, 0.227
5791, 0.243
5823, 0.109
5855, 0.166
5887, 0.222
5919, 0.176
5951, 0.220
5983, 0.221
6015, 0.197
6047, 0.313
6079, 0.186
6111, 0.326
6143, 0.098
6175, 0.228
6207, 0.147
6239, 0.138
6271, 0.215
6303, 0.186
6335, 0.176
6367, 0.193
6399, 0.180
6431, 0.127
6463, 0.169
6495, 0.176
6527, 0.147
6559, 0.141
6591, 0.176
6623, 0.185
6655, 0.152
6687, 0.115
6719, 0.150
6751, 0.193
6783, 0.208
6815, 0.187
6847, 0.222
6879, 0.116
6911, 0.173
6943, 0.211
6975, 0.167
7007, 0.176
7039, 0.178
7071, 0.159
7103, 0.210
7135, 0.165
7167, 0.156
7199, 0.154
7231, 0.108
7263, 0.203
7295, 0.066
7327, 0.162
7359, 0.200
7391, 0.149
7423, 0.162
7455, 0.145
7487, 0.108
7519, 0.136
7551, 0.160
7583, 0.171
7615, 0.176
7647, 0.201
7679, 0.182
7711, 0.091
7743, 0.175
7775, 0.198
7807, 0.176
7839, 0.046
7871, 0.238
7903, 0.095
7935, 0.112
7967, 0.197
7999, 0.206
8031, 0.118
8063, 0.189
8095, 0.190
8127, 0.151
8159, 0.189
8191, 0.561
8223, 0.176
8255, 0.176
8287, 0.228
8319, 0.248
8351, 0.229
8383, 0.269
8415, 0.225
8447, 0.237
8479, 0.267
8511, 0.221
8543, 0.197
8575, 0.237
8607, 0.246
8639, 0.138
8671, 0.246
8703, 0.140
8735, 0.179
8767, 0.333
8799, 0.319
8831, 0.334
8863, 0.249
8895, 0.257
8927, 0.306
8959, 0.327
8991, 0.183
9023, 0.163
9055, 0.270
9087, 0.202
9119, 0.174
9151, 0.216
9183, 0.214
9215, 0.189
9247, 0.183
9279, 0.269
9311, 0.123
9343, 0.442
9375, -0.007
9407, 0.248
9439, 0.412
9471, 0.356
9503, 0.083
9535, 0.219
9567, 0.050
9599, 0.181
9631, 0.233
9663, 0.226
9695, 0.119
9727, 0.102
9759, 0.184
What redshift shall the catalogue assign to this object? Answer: 1.195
